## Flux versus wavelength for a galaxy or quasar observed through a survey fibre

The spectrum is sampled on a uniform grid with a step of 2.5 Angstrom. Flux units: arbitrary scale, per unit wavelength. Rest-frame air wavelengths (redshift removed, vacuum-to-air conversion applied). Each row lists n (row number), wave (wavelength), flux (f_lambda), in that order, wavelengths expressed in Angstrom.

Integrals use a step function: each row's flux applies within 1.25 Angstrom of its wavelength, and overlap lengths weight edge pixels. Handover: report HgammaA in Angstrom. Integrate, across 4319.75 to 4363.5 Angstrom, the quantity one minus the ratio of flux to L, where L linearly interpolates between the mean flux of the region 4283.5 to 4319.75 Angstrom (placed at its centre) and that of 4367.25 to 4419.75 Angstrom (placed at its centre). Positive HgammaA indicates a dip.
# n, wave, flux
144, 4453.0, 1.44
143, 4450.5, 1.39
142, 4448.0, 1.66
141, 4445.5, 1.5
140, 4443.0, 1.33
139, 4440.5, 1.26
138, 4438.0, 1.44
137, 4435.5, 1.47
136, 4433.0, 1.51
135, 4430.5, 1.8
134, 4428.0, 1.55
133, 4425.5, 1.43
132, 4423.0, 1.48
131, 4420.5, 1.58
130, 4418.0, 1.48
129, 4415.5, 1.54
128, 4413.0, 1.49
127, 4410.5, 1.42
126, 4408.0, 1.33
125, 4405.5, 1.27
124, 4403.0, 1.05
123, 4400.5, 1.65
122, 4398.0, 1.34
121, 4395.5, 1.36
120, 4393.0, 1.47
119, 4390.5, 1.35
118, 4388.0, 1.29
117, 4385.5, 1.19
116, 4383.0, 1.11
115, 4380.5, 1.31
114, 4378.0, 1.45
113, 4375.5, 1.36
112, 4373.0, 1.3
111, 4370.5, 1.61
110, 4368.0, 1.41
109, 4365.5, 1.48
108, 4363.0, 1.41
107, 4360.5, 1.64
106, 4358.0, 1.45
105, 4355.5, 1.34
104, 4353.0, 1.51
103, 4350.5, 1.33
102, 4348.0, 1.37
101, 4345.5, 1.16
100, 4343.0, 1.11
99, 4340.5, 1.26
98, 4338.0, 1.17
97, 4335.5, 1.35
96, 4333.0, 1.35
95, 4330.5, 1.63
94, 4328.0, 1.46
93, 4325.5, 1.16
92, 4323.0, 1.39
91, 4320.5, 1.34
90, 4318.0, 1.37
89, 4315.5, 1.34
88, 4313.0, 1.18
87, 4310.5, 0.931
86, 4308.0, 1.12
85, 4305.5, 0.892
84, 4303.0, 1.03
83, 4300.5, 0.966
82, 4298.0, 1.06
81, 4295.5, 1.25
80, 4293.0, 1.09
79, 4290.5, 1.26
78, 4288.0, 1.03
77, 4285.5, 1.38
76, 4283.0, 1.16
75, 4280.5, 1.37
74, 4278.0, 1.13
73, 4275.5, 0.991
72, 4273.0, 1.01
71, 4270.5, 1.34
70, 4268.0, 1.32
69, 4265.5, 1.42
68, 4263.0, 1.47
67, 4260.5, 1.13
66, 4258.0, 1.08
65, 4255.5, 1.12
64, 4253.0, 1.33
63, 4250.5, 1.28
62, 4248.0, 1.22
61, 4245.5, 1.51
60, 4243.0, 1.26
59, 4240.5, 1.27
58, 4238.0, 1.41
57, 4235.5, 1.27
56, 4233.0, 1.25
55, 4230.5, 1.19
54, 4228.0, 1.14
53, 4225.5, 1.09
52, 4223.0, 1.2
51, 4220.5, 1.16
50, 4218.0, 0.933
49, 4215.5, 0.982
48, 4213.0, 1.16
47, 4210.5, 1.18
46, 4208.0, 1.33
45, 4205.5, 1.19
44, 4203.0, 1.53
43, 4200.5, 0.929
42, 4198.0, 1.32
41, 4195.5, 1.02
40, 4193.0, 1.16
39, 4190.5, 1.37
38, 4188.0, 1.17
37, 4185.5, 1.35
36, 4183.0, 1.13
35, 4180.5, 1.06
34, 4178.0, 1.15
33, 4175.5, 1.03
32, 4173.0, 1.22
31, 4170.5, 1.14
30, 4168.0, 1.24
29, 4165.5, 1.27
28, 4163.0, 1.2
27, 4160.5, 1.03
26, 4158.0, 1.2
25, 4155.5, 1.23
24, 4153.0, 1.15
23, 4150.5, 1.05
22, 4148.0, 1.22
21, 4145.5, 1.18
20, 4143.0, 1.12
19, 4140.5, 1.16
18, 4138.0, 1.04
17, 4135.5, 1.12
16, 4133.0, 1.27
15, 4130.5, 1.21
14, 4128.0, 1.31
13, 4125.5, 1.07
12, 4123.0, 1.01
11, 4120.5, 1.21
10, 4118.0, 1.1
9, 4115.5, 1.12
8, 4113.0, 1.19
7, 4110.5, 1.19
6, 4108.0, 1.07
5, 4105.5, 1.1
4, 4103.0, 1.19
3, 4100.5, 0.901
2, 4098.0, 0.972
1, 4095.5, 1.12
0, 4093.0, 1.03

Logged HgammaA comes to -4.1 Angstrom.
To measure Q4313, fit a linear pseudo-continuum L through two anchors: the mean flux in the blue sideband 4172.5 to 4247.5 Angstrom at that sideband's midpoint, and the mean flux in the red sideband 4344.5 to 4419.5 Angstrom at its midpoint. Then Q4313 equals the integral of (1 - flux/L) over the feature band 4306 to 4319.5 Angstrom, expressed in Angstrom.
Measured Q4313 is 1.4 Angstrom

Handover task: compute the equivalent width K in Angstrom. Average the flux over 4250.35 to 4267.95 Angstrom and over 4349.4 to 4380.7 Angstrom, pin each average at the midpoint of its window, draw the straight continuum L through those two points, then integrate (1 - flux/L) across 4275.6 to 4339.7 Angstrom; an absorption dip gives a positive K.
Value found 6.3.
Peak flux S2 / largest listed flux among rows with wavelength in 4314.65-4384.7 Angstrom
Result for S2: 1.64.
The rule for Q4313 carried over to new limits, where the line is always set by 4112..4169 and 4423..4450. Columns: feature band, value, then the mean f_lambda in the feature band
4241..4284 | 1.7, 1.24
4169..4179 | 0.5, 1.14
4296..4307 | 2.7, 1.01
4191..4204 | 0.3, 1.2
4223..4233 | 0.8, 1.16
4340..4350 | 1.1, 1.23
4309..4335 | 0.9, 1.31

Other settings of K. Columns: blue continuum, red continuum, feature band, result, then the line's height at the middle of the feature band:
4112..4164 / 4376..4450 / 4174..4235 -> 2.3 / 1.22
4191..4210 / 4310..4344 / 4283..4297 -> 0.9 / 1.27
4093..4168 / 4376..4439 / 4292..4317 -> 4.2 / 1.31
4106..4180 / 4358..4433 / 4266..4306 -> 4.7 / 1.31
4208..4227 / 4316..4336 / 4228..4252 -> -2.4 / 1.17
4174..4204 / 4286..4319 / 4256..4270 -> -1.7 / 1.14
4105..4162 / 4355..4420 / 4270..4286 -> 1.3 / 1.29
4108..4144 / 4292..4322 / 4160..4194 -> -1.2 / 1.14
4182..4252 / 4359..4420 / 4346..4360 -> -0.5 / 1.35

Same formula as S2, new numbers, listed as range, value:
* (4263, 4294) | 1.47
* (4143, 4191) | 1.37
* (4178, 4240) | 1.53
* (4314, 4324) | 1.39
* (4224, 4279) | 1.51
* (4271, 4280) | 1.13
